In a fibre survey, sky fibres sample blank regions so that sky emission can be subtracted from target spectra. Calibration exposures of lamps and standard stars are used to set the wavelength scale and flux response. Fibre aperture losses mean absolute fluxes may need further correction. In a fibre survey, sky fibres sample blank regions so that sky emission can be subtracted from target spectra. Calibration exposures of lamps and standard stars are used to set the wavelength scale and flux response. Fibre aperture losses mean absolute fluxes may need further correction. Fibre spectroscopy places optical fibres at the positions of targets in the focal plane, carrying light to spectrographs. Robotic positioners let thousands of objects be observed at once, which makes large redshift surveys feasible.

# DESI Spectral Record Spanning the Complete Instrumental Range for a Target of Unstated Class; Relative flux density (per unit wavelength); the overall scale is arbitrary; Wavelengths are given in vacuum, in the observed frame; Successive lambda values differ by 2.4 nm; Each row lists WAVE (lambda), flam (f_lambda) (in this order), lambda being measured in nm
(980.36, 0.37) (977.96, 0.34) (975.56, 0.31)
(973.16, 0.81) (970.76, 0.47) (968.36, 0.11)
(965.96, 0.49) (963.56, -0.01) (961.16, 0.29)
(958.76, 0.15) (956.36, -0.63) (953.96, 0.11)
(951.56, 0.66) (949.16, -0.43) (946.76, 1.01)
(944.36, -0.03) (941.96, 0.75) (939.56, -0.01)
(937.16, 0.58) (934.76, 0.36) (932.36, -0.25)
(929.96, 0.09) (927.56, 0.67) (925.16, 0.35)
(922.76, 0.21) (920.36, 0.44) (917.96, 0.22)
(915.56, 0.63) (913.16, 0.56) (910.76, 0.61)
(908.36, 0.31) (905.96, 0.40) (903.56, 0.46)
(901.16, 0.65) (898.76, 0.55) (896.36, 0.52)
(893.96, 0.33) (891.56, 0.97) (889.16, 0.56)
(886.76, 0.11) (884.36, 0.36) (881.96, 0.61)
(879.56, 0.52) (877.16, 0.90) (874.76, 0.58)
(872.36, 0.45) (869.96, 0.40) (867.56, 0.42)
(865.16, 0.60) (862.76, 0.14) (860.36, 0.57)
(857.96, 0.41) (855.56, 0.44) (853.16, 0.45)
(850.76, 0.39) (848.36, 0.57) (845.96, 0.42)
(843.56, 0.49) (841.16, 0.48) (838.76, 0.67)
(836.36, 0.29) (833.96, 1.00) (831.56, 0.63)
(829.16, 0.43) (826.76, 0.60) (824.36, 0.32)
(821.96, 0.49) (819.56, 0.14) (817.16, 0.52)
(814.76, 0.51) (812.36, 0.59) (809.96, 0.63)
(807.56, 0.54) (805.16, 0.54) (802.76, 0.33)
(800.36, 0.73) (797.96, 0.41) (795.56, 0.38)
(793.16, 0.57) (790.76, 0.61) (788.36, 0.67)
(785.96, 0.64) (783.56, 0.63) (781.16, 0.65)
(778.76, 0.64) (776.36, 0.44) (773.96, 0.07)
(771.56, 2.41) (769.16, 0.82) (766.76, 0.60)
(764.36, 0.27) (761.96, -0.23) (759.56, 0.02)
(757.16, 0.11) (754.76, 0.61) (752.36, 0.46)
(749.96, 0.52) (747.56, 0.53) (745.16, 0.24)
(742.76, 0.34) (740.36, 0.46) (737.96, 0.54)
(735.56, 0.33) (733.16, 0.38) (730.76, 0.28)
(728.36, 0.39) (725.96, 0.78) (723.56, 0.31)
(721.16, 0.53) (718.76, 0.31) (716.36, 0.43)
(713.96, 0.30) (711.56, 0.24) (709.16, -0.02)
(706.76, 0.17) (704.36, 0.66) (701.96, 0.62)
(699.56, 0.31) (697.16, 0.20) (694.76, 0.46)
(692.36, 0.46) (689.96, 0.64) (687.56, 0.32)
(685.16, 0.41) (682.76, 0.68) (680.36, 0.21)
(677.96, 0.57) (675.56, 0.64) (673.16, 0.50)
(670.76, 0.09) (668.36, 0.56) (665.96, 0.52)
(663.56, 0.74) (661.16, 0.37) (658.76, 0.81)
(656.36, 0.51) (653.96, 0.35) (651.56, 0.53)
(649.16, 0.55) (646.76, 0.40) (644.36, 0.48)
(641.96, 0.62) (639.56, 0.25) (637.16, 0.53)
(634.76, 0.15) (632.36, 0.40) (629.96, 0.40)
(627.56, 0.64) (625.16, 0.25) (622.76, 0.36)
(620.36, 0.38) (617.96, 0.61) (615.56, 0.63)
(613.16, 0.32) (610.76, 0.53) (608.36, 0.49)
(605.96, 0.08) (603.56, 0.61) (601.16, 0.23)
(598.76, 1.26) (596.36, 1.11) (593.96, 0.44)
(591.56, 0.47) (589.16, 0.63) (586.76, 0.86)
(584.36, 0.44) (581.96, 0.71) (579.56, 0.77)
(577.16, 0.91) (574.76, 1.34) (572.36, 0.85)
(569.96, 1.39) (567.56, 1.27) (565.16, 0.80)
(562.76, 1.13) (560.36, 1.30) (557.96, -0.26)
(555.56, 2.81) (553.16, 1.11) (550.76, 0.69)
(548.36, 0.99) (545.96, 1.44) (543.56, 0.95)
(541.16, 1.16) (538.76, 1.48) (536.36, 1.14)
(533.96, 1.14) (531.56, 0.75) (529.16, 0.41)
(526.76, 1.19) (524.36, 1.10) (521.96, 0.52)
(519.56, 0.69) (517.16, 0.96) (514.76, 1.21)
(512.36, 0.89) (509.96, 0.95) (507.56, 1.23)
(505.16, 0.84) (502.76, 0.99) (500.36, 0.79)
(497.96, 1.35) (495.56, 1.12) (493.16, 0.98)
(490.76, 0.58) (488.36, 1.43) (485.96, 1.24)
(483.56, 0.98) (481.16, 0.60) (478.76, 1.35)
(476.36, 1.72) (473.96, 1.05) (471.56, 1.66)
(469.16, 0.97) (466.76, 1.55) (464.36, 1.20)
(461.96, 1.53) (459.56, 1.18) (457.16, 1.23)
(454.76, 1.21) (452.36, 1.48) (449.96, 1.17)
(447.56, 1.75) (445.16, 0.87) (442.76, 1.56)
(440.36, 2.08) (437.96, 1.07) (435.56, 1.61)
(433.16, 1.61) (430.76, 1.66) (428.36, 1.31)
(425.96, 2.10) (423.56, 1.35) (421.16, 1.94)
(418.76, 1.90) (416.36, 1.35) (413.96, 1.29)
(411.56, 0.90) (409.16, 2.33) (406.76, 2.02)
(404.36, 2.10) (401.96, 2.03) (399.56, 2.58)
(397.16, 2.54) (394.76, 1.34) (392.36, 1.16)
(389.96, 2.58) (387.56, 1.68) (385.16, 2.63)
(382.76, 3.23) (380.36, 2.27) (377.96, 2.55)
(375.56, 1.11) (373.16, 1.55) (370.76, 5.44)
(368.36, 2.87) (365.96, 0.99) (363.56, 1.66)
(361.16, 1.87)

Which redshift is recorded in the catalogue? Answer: 1.07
